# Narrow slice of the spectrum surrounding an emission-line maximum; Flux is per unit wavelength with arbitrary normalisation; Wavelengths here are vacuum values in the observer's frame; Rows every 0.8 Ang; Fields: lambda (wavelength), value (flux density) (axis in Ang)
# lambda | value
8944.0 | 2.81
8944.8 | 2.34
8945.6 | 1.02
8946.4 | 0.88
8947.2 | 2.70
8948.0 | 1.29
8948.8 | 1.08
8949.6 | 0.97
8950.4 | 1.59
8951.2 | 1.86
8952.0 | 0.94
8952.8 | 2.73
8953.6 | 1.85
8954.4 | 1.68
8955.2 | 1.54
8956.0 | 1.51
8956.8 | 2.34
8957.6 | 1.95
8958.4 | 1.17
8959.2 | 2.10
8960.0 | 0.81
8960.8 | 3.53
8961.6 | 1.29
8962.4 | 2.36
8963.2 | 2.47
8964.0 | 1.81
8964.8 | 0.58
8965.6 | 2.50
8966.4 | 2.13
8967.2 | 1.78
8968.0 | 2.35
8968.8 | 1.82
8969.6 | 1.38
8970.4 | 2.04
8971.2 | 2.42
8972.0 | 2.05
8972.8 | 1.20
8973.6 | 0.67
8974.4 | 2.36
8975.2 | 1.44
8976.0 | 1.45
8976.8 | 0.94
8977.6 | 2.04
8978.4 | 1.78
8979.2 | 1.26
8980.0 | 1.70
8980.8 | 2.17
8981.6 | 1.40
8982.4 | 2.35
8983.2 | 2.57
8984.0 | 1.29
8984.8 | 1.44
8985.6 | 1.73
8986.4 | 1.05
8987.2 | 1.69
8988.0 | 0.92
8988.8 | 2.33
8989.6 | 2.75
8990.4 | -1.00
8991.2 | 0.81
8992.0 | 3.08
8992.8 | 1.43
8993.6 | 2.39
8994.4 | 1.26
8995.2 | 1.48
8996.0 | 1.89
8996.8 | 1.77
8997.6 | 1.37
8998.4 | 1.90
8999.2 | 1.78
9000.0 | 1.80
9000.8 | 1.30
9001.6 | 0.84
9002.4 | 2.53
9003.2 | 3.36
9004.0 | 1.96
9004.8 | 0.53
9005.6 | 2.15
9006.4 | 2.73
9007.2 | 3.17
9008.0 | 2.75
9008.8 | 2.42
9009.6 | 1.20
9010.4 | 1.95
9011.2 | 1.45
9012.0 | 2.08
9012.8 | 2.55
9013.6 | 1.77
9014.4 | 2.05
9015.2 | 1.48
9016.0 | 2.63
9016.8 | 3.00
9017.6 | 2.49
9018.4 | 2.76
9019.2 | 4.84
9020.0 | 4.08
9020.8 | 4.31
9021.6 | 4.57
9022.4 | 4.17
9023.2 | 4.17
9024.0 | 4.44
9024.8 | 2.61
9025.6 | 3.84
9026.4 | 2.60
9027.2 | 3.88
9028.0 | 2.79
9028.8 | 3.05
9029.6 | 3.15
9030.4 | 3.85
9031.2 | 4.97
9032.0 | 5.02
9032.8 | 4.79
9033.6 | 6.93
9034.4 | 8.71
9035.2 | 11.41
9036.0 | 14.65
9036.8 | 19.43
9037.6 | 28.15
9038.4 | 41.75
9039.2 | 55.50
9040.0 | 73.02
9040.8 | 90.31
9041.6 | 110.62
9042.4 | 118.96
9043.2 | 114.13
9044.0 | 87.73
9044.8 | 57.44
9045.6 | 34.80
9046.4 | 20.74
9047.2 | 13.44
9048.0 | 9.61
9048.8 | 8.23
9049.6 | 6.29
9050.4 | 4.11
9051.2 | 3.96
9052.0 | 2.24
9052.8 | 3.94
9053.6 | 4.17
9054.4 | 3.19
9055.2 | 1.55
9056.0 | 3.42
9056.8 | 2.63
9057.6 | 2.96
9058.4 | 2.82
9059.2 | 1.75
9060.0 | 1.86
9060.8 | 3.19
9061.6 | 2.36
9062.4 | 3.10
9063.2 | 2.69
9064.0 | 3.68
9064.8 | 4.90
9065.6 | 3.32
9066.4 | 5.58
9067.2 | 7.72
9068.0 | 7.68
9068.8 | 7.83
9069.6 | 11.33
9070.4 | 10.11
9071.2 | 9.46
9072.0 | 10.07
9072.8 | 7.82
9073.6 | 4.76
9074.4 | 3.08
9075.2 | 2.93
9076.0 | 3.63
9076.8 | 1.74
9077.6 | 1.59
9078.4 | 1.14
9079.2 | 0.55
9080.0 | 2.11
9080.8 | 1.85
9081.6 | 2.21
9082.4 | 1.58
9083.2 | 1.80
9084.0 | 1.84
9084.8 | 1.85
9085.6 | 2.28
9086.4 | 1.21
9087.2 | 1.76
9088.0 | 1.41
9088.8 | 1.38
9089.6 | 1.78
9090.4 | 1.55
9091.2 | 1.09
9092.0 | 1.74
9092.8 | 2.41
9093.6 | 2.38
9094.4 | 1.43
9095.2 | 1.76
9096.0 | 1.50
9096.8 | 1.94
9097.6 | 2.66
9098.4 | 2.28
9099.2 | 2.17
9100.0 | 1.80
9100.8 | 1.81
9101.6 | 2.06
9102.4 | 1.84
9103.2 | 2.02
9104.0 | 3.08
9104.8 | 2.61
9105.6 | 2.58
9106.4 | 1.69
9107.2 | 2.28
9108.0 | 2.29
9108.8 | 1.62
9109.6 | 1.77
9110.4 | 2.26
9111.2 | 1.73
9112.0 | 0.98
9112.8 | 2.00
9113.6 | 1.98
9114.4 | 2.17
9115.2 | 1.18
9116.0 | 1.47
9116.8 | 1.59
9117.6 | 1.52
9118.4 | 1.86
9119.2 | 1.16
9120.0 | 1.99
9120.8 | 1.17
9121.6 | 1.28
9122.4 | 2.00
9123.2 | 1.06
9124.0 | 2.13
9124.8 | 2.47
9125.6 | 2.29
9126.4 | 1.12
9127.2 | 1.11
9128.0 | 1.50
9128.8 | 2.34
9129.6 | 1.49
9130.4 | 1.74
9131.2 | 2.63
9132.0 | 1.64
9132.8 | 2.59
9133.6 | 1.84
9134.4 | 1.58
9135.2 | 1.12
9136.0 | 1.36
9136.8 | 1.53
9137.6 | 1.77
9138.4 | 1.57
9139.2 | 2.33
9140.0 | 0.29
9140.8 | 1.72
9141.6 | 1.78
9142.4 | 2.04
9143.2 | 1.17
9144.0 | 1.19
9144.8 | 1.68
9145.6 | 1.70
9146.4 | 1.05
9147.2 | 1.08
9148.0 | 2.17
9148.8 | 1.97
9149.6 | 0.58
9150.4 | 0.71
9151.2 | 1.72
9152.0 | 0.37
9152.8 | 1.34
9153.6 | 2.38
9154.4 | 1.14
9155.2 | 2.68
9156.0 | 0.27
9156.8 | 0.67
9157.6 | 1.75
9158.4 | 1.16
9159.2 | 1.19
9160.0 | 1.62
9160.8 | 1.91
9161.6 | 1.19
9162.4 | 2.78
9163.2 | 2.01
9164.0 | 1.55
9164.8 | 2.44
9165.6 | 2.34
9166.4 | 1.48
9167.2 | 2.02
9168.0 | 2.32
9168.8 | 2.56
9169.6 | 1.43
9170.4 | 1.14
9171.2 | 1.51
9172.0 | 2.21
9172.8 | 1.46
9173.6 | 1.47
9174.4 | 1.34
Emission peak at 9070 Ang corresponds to [N II] 6583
